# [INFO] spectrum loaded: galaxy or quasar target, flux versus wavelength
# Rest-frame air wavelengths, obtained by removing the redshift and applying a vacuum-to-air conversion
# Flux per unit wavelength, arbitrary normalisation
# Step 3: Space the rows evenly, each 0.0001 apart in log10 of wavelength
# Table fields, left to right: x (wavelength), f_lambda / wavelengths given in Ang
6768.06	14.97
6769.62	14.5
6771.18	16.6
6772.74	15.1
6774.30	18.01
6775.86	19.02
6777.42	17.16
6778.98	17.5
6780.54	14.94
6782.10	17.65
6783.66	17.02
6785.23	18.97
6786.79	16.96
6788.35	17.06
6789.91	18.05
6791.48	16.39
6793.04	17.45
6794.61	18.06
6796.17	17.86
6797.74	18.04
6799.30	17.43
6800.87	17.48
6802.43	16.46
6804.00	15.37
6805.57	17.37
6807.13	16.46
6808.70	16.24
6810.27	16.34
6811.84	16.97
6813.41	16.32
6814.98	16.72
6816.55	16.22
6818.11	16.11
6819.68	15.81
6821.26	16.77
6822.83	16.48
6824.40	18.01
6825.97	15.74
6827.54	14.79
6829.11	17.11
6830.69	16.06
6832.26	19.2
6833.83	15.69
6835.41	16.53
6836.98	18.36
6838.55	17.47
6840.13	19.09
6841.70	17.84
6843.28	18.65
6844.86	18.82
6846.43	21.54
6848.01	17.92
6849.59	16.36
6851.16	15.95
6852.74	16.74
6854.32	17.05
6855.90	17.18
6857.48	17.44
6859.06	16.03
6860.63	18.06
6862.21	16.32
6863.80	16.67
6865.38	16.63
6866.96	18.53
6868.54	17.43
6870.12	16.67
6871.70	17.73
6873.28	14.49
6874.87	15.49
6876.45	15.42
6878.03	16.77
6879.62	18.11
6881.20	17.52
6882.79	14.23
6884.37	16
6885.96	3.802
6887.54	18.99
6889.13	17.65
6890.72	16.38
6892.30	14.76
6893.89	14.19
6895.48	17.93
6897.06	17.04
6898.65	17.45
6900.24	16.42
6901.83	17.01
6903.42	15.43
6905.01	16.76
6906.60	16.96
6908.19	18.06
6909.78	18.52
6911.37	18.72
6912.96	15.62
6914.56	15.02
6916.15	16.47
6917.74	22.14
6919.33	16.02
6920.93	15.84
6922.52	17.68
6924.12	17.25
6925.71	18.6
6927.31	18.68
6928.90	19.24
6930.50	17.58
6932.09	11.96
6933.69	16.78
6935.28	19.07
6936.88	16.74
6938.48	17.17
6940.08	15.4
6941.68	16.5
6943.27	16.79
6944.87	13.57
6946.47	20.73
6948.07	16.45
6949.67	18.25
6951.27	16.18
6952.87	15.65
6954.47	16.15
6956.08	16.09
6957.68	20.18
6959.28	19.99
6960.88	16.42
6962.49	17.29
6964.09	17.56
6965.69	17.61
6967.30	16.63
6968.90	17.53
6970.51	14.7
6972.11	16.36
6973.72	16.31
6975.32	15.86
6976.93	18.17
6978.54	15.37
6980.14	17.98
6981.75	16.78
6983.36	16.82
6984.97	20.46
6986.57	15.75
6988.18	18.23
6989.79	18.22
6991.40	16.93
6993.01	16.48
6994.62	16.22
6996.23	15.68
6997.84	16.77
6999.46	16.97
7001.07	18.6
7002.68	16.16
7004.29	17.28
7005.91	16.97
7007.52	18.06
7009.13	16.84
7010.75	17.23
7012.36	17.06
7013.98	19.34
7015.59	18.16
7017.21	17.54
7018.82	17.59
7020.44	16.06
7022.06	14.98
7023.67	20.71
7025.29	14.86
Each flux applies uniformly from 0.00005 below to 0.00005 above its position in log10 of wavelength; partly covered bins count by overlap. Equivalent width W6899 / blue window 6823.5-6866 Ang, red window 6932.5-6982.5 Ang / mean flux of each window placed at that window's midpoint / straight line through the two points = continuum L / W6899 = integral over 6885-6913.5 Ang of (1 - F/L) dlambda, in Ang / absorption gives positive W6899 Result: 1.5 Ang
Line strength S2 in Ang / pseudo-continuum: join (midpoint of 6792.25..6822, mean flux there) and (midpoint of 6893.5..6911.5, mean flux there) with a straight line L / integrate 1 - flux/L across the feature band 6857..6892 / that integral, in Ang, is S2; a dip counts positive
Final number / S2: 1.7 Ang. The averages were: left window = 16.8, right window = 17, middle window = 16.2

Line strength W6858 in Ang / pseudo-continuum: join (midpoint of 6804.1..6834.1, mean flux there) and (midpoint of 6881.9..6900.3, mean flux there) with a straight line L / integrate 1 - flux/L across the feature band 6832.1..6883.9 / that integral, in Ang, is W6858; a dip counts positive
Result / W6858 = -4.1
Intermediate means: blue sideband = 16.5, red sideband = 15.4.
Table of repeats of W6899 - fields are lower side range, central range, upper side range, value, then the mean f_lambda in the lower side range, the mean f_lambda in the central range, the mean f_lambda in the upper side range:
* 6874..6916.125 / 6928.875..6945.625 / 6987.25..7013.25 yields 0.2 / 16.2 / 16.3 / 17.1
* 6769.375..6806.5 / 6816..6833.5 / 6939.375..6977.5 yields 0.6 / 17.1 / 16.6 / 16.9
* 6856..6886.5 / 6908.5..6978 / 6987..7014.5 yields -1.7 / 16.1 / 17.1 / 17.2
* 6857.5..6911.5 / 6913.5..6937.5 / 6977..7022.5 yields -0.8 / 16.4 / 17.3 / 17.2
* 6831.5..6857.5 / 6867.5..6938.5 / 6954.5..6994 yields 3.6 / 17.8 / 16.6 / 17.2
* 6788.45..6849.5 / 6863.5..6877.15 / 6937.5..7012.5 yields 0.4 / 17.2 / 16.6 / 17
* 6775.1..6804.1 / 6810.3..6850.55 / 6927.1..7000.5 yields 0.2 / 17.4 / 17.2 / 17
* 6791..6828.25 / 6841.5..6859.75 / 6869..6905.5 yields -1.5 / 16.7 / 17.6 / 15.9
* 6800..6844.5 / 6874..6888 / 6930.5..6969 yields 1.5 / 16.9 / 15.1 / 17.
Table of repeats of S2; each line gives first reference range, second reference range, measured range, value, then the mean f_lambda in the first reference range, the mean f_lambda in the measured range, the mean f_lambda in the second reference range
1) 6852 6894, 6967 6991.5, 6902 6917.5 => -0.5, 16.2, 17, 17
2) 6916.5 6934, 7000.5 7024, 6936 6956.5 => 1.0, 17.4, 16.6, 17.4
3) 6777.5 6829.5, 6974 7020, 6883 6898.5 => 1.6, 16.9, 15.3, 17.2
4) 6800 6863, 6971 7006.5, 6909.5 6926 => -0.4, 17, 17.4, 17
